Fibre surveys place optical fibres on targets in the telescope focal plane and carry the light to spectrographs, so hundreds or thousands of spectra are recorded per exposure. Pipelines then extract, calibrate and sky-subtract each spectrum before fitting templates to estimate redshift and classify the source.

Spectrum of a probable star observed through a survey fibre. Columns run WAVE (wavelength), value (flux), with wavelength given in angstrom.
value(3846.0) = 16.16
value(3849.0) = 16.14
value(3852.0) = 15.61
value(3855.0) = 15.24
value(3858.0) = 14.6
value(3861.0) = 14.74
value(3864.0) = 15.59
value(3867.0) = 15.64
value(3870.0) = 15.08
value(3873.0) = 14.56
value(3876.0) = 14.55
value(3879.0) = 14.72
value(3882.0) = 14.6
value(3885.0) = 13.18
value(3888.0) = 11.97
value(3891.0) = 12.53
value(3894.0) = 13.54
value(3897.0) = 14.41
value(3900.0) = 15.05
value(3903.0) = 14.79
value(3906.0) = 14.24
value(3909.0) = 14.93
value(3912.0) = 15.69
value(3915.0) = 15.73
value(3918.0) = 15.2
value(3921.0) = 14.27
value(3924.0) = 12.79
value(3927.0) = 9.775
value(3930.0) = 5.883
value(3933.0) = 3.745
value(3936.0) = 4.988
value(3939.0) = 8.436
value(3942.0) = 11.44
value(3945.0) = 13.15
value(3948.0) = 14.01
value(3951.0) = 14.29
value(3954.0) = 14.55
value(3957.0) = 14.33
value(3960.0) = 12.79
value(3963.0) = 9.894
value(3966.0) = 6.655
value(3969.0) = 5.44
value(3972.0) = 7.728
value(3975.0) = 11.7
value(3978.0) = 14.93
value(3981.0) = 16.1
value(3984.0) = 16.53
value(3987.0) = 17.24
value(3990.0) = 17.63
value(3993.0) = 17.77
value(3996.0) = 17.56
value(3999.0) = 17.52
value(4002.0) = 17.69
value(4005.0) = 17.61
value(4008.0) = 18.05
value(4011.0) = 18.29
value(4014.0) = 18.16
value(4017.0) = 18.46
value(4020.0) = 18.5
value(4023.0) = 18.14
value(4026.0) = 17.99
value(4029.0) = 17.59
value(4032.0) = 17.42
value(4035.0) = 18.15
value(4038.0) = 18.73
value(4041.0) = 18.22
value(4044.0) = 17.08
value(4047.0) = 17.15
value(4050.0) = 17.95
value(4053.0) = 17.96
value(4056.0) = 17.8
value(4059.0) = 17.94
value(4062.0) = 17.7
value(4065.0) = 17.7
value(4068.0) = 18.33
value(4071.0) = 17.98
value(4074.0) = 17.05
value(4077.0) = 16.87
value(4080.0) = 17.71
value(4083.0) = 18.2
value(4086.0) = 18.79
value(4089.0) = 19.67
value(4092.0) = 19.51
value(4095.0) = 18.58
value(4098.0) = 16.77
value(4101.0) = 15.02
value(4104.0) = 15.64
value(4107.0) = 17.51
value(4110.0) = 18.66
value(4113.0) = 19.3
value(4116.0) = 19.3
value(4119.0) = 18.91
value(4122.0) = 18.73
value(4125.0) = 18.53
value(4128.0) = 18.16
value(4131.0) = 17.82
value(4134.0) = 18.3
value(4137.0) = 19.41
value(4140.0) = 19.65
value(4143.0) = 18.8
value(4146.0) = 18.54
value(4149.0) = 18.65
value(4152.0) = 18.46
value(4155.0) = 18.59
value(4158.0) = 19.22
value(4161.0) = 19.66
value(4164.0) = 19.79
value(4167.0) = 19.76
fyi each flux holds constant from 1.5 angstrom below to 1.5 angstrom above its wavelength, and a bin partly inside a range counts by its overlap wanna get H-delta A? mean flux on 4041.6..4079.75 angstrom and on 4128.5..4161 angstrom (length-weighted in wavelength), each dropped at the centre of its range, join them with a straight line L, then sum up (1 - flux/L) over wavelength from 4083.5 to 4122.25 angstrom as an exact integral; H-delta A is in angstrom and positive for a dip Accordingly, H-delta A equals 0.1 angstrom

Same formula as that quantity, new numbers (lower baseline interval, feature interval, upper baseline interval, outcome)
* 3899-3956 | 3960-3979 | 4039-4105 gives 6.0 angstrom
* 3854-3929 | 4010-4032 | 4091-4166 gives -2.1 angstrom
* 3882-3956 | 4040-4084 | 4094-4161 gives -3.2 angstrom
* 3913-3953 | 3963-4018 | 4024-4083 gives -2.4 angstrom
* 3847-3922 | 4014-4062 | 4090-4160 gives -2.6 angstrom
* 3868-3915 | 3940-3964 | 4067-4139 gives 3.7 angstrom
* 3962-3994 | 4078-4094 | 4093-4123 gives -1.6 angstrom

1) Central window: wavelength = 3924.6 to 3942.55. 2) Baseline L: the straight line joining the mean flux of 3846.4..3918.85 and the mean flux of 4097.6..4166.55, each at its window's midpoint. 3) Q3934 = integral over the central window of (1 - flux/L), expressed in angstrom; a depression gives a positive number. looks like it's 9.32 angstrom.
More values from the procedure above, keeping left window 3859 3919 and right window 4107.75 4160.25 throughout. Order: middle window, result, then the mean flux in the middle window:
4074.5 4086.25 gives 0.1 angstrom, 17.7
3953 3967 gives 3.6 angstrom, 11.7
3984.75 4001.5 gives -1.2 angstrom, 17.5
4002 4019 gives -1.5 angstrom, 18.1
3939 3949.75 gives 2.2 angstrom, 12.3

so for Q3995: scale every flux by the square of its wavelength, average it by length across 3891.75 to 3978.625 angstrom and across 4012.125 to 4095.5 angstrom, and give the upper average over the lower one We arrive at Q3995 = 1.6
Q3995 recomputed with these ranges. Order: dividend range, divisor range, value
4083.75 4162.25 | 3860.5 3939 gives 1.58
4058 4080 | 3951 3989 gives 1.49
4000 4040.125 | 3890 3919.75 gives 1.31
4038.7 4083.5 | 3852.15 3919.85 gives 1.33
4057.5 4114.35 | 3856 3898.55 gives 1.39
